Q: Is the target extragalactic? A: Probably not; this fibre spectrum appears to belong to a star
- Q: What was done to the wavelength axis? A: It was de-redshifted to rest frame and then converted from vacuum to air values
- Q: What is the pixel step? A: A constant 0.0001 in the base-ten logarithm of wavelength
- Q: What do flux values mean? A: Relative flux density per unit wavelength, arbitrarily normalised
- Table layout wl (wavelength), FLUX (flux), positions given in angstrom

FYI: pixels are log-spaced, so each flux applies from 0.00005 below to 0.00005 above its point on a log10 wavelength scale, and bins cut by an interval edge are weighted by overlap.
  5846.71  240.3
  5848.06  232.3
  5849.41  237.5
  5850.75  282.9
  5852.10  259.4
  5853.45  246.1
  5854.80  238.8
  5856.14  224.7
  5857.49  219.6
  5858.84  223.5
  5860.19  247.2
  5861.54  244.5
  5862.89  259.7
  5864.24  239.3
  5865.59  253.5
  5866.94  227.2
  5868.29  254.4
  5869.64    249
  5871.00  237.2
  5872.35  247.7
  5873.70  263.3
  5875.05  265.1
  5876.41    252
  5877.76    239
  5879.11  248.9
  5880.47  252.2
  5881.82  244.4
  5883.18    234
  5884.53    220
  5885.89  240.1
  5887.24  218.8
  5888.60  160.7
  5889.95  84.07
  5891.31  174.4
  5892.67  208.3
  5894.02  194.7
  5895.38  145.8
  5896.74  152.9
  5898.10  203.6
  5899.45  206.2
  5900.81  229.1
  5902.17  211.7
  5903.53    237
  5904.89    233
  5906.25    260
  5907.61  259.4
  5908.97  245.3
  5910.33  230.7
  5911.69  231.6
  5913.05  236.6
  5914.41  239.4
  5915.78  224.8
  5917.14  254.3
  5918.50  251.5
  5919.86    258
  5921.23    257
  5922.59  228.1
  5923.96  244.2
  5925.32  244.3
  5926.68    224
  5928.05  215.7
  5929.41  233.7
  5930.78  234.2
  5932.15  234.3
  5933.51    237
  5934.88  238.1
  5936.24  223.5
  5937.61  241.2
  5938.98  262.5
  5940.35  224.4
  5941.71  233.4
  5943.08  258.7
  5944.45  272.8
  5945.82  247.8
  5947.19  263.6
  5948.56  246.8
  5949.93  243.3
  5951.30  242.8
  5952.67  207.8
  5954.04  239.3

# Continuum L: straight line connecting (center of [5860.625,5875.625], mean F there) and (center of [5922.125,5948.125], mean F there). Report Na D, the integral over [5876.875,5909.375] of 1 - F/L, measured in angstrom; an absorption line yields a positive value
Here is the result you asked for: 4.4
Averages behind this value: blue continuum 249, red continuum 240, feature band 213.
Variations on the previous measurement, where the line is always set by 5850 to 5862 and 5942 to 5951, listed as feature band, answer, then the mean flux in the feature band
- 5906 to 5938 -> 1.5 angstrom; 239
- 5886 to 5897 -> 3.4 angstrom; 172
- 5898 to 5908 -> 0.7 angstrom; 231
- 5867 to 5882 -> -0.3 angstrom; 250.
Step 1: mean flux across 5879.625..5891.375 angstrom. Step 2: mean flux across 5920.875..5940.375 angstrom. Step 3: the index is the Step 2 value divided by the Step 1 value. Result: 1.15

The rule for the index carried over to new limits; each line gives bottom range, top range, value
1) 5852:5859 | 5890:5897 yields 0.72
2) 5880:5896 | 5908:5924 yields 1.22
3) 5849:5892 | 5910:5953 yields 1.03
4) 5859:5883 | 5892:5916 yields 0.89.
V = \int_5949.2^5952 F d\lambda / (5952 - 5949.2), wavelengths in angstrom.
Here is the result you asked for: 243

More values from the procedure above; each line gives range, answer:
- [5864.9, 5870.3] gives 246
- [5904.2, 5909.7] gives 249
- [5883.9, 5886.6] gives 230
